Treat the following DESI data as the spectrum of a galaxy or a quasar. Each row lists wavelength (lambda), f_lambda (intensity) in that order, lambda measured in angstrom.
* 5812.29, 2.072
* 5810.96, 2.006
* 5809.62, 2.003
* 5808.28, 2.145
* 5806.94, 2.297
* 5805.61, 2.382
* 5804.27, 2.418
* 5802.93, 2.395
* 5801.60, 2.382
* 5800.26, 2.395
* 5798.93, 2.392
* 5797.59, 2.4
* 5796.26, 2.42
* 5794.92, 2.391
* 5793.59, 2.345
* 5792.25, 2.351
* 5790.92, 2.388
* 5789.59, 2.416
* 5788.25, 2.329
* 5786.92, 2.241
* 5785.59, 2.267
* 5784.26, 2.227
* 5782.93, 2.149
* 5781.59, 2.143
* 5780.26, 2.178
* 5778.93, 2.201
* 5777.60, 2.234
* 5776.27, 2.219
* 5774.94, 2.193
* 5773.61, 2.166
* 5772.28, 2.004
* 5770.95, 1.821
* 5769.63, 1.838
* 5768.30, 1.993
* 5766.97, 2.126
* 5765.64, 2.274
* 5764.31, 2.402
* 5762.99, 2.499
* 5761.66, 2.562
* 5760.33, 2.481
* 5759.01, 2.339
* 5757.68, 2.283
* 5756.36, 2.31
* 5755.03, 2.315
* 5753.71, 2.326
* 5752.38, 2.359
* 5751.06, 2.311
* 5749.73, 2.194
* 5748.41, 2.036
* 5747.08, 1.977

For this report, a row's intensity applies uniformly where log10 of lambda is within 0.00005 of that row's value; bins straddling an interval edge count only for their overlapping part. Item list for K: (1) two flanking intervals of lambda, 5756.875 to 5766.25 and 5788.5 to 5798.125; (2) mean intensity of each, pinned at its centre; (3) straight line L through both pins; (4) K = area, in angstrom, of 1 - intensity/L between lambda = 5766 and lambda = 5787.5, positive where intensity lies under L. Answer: 2.4 angstrom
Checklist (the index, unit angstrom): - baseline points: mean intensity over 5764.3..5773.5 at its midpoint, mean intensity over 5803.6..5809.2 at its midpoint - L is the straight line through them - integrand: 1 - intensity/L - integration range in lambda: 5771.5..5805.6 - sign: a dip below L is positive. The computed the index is -1.8 angstrom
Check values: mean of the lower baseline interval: 2.05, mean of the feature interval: 2.29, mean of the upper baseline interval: 2.3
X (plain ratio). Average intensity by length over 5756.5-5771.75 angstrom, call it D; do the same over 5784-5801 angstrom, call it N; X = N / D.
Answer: 1.1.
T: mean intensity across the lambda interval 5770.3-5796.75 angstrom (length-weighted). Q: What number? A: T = 2.23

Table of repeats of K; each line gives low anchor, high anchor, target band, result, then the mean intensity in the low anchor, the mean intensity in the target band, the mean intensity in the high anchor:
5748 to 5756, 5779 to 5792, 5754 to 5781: 0.5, 2.27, 2.22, 2.26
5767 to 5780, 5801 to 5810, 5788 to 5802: -1.0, 2.08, 2.38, 2.3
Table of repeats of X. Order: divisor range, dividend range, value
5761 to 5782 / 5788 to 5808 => 1.09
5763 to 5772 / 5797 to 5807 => 1.13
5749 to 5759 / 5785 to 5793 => 1.01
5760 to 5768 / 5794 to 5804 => 1.01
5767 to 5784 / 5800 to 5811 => 1.09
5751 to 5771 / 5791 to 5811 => 1.02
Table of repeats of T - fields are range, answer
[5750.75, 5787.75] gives 2.23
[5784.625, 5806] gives 2.37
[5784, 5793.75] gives 2.32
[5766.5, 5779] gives 2.07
